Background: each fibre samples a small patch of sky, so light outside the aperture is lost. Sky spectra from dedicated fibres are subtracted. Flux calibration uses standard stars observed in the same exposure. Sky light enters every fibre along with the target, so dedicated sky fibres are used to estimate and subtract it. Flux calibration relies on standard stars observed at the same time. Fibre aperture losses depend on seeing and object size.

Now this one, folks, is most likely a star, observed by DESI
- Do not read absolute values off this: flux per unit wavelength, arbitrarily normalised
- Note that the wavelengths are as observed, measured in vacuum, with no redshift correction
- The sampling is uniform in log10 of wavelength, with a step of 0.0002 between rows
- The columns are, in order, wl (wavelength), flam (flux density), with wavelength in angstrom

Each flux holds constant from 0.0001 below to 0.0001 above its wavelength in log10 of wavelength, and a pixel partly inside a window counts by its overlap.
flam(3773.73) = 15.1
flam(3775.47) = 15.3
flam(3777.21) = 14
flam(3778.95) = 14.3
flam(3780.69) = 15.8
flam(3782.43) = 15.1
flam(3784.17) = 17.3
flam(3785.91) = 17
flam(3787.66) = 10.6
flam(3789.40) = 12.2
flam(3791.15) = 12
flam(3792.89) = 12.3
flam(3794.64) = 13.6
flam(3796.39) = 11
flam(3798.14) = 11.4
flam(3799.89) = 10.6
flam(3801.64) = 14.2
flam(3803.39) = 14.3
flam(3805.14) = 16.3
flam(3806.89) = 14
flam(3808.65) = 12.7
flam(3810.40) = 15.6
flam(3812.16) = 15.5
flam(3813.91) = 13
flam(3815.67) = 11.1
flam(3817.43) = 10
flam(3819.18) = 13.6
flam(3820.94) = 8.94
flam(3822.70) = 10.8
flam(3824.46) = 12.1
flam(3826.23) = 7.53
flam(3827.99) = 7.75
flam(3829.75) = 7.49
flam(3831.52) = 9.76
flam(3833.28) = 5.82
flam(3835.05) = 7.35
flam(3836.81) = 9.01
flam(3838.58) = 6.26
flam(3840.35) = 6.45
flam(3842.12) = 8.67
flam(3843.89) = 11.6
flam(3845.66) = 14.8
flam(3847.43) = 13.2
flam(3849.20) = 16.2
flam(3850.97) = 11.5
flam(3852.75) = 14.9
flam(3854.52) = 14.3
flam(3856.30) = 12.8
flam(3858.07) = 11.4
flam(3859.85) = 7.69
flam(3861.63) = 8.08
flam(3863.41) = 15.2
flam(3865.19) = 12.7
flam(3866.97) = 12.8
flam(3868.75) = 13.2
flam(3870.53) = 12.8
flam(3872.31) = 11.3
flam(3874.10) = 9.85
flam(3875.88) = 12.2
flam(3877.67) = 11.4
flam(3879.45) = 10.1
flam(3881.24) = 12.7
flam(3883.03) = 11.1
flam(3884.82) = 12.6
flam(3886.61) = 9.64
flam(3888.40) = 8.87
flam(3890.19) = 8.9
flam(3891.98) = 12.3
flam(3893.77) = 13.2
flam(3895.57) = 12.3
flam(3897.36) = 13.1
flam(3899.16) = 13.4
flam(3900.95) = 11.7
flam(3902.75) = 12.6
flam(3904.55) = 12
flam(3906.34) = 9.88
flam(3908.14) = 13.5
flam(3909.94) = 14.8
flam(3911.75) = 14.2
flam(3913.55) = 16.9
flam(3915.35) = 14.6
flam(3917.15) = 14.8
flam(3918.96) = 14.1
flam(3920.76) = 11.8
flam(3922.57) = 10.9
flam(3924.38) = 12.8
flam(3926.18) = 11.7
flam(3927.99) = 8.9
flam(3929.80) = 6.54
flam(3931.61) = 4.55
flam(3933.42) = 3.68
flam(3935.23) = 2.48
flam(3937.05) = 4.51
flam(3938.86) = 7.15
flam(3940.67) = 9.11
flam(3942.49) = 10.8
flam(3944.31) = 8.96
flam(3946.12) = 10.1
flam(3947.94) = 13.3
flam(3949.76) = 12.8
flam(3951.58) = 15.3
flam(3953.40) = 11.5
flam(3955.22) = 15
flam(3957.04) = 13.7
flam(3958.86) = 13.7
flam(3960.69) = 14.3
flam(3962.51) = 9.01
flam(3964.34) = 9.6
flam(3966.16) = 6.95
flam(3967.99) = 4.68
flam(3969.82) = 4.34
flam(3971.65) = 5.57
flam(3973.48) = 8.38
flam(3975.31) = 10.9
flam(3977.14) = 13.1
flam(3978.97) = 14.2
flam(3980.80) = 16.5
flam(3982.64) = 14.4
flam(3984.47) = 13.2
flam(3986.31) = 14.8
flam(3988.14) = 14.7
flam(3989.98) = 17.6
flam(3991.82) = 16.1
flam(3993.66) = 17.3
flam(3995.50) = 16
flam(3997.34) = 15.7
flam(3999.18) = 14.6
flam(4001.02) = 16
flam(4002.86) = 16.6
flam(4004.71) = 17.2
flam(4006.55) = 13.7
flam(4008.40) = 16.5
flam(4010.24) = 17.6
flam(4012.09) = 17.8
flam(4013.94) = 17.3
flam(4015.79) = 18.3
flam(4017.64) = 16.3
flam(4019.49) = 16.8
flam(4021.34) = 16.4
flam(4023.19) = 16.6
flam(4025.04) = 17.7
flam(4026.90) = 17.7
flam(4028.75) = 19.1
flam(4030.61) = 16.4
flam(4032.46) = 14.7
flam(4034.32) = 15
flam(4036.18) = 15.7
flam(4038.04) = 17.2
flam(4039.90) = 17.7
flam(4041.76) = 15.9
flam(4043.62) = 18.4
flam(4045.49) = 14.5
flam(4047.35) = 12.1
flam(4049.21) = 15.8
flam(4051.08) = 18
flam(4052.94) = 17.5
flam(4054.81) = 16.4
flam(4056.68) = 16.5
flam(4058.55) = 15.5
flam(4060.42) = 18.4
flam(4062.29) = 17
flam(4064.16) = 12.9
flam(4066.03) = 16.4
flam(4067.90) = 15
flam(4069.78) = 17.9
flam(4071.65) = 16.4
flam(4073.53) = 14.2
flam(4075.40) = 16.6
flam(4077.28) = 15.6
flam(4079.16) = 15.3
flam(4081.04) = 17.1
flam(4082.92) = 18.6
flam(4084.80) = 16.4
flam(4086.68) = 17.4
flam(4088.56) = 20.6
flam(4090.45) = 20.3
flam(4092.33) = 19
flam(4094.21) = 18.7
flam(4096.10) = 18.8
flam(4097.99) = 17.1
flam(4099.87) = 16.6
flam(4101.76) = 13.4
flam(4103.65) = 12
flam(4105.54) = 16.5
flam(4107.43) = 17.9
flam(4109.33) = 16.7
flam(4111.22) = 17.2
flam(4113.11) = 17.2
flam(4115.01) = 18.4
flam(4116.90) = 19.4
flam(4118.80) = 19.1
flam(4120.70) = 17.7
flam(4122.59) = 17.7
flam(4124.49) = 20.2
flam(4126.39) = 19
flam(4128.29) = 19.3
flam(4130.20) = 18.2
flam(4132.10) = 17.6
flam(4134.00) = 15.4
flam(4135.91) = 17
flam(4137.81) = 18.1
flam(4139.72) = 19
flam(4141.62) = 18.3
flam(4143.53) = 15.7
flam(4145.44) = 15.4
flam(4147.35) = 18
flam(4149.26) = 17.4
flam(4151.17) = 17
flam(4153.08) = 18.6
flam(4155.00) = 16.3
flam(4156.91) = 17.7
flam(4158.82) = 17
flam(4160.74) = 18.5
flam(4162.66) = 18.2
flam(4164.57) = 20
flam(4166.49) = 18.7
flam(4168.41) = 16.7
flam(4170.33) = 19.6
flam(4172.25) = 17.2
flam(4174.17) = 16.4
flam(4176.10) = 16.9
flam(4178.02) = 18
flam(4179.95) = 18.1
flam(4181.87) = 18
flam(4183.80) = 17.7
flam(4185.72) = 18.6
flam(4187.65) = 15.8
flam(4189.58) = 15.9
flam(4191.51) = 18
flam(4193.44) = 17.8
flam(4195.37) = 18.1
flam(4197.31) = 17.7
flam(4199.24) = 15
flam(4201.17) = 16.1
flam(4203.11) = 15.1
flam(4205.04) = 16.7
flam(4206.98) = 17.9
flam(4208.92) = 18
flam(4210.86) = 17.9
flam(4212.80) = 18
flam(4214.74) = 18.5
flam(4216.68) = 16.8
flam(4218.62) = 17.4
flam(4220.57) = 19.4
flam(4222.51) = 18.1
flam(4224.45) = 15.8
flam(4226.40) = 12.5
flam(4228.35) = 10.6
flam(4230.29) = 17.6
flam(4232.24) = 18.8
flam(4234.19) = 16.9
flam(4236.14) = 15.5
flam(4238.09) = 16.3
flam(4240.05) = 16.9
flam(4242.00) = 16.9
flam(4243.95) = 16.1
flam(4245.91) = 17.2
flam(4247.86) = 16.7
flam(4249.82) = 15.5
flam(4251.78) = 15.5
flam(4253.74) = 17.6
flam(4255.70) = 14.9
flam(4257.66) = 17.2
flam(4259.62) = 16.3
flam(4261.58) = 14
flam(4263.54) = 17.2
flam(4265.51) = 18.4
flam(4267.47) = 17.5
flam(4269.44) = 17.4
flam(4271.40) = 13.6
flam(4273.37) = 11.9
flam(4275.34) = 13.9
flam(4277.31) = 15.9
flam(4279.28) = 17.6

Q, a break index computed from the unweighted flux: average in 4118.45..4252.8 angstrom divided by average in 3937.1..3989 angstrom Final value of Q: 1.54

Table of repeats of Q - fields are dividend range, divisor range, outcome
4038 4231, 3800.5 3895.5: 1.50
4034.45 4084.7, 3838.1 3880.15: 1.39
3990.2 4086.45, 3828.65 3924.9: 1.40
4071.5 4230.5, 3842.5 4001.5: 1.46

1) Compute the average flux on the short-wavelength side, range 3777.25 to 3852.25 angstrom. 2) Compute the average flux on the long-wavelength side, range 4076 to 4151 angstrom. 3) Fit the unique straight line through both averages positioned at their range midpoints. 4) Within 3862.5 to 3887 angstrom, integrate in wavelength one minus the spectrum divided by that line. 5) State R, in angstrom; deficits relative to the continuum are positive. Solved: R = 1.9 angstrom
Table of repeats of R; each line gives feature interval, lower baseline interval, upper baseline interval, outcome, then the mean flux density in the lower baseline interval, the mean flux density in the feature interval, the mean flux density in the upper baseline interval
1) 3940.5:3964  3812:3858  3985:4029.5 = 4.1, 10.7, 12.2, 16.6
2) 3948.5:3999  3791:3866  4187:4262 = 2.9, 11.5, 12.6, 16.6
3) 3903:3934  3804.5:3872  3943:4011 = 1.8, 11.4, 11.6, 13.1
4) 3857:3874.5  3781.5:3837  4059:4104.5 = 1.8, 11.9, 11.6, 16.7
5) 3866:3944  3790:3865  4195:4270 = 8.6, 11.5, 11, 16.6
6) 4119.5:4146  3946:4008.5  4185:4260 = -4.2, 13.1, 17.8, 16.7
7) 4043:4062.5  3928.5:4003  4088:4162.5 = -2.0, 11.4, 16.3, 17.6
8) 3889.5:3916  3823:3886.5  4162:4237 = -2.5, 10.9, 12.9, 17.2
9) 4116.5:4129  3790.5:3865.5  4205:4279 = -3.3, 11.5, 18.9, 16.4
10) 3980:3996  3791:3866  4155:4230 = -1.9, 11.5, 15.6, 17.2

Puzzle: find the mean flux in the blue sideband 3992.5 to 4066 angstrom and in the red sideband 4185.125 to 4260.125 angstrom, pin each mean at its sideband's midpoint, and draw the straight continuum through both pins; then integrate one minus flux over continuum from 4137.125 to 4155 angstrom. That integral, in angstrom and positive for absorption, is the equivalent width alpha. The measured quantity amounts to -0.9 angstrom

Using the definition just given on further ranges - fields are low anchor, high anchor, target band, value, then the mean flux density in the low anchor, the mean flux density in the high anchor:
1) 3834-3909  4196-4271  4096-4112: -1.42 angstrom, 11.5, 16.6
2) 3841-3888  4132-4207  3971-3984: 1.81 angstrom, 12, 17.4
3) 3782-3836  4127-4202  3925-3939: 7.66 angstrom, 11.9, 17.5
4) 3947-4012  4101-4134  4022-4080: -3.04 angstrom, 13.3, 17.5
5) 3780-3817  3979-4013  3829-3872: 9.57 angstrom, 13.5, 15.9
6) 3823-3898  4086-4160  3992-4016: -3.02 angstrom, 11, 17.6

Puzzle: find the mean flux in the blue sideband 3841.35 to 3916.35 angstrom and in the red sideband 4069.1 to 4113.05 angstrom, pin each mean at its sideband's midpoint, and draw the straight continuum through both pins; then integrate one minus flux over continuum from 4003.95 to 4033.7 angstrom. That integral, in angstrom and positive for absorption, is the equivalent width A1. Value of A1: -2.9 angstrom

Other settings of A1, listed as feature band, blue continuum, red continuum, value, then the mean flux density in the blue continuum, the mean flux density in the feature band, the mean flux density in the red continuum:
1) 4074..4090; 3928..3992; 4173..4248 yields -4.2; 10.5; 17.2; 16.9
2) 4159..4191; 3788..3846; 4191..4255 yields -3.4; 11.1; 17.8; 16.7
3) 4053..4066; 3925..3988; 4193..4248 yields -3.5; 10.2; 16.2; 16.8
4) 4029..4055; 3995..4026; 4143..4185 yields 0.9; 16.5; 16.2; 17.6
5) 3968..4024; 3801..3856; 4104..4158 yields 1.0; 11.4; 14.7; 17.6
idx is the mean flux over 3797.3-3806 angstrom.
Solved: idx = 13.4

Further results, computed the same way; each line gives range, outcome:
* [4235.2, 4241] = 16.2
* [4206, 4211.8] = 17.9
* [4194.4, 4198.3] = 17.9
